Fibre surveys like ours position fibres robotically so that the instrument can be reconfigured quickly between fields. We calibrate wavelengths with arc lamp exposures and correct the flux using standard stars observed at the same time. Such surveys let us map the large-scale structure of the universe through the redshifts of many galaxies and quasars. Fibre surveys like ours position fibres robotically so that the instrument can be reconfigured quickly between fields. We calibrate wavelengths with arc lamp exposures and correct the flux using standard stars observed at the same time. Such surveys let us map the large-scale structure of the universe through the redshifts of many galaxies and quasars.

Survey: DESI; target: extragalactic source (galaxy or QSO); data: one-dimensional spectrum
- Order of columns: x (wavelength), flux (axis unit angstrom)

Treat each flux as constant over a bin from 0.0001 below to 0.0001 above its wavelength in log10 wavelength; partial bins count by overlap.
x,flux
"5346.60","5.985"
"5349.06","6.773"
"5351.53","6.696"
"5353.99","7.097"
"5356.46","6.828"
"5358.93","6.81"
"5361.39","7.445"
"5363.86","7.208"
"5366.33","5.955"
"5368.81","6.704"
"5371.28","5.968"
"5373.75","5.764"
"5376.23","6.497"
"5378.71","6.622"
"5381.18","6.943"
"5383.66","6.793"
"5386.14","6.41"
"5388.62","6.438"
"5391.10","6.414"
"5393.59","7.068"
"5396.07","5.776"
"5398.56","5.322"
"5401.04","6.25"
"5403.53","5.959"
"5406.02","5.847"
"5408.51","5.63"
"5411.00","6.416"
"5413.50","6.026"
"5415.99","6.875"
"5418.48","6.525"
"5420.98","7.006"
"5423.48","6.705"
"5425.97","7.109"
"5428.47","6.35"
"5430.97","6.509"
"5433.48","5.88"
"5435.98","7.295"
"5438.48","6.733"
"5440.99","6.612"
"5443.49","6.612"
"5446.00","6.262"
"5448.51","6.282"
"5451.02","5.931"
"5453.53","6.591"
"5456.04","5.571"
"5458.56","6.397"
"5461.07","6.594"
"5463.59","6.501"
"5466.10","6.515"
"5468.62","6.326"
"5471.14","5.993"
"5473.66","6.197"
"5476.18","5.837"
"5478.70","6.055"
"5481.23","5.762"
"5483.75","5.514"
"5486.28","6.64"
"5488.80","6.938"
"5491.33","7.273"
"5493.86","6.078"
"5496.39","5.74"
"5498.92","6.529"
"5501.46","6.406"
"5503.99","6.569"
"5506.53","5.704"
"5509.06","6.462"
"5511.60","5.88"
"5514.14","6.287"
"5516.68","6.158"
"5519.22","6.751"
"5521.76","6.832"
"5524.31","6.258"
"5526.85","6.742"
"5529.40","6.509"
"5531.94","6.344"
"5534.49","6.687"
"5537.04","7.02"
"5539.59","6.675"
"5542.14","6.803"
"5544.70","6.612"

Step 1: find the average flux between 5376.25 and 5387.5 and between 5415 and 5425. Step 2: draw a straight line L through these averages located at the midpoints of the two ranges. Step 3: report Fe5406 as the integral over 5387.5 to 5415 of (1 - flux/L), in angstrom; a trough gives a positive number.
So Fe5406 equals 2.5 angstrom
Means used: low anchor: 6.67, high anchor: 6.79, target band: 6.11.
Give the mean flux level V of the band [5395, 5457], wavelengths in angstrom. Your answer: 6.33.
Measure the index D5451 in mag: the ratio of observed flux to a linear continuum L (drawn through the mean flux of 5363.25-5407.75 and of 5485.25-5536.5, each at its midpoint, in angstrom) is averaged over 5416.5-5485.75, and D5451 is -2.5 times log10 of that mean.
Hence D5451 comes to 0.00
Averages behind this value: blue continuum 6.31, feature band 6.37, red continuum 6.45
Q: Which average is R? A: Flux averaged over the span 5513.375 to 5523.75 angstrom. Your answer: 6.5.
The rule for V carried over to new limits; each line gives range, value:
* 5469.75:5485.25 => 5.91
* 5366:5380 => 6.27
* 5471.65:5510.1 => 6.24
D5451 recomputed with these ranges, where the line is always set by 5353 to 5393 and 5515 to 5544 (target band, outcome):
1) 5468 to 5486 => 0.11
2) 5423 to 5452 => 0.02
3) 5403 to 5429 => 0.03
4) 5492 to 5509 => 0.06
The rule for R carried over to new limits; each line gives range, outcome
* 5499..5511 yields 6.28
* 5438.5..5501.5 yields 6.29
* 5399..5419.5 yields 6.16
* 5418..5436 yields 6.63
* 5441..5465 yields 6.32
